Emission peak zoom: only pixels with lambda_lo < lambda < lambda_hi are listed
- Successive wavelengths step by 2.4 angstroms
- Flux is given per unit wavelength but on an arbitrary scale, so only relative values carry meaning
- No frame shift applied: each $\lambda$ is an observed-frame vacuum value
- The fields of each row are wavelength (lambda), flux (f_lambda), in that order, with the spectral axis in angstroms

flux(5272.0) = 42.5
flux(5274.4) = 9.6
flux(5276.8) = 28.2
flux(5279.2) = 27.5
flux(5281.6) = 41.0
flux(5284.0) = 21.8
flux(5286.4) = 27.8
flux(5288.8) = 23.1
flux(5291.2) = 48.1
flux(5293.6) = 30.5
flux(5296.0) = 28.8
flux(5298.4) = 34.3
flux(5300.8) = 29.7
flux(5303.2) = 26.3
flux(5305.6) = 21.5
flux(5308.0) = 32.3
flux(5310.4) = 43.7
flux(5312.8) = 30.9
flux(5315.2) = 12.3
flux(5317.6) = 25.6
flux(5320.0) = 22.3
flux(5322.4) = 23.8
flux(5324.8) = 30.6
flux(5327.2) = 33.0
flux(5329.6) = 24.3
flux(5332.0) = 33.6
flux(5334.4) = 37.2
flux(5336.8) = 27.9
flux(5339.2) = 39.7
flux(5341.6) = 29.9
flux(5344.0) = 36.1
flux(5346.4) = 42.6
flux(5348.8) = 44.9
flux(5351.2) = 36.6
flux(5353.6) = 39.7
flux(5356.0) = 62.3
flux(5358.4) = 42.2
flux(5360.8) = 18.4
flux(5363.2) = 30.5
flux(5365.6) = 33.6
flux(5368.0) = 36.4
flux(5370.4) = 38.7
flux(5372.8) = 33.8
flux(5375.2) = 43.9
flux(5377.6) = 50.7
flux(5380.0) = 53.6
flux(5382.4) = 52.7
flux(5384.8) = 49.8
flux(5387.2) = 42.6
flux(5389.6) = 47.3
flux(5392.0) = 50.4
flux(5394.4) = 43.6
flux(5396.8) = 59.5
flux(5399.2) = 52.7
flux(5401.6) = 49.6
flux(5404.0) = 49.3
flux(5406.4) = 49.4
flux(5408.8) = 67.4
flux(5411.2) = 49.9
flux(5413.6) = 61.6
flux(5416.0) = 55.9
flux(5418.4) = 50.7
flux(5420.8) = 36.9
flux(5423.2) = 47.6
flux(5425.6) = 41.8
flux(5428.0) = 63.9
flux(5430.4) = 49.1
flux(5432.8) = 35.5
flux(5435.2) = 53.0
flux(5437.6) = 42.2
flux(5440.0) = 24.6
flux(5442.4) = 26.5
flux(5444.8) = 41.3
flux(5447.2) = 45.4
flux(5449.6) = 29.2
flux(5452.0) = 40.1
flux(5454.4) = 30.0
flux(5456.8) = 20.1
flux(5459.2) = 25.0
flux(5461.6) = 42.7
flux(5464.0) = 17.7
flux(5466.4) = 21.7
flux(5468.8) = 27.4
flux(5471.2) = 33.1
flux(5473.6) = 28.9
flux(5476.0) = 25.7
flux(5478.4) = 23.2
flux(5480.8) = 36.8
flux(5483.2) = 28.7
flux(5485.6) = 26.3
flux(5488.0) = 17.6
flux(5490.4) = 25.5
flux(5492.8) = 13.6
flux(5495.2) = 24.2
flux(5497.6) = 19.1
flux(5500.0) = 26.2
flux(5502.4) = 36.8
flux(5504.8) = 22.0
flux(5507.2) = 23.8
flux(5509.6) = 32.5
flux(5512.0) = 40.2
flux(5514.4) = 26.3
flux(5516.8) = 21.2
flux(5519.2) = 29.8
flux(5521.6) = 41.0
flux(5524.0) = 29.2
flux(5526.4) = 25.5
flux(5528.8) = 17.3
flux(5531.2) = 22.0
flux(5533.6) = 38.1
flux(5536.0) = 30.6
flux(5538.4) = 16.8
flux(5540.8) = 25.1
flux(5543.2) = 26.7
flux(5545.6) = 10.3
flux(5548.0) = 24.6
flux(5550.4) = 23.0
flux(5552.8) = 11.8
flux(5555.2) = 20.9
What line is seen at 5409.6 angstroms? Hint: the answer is C III]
